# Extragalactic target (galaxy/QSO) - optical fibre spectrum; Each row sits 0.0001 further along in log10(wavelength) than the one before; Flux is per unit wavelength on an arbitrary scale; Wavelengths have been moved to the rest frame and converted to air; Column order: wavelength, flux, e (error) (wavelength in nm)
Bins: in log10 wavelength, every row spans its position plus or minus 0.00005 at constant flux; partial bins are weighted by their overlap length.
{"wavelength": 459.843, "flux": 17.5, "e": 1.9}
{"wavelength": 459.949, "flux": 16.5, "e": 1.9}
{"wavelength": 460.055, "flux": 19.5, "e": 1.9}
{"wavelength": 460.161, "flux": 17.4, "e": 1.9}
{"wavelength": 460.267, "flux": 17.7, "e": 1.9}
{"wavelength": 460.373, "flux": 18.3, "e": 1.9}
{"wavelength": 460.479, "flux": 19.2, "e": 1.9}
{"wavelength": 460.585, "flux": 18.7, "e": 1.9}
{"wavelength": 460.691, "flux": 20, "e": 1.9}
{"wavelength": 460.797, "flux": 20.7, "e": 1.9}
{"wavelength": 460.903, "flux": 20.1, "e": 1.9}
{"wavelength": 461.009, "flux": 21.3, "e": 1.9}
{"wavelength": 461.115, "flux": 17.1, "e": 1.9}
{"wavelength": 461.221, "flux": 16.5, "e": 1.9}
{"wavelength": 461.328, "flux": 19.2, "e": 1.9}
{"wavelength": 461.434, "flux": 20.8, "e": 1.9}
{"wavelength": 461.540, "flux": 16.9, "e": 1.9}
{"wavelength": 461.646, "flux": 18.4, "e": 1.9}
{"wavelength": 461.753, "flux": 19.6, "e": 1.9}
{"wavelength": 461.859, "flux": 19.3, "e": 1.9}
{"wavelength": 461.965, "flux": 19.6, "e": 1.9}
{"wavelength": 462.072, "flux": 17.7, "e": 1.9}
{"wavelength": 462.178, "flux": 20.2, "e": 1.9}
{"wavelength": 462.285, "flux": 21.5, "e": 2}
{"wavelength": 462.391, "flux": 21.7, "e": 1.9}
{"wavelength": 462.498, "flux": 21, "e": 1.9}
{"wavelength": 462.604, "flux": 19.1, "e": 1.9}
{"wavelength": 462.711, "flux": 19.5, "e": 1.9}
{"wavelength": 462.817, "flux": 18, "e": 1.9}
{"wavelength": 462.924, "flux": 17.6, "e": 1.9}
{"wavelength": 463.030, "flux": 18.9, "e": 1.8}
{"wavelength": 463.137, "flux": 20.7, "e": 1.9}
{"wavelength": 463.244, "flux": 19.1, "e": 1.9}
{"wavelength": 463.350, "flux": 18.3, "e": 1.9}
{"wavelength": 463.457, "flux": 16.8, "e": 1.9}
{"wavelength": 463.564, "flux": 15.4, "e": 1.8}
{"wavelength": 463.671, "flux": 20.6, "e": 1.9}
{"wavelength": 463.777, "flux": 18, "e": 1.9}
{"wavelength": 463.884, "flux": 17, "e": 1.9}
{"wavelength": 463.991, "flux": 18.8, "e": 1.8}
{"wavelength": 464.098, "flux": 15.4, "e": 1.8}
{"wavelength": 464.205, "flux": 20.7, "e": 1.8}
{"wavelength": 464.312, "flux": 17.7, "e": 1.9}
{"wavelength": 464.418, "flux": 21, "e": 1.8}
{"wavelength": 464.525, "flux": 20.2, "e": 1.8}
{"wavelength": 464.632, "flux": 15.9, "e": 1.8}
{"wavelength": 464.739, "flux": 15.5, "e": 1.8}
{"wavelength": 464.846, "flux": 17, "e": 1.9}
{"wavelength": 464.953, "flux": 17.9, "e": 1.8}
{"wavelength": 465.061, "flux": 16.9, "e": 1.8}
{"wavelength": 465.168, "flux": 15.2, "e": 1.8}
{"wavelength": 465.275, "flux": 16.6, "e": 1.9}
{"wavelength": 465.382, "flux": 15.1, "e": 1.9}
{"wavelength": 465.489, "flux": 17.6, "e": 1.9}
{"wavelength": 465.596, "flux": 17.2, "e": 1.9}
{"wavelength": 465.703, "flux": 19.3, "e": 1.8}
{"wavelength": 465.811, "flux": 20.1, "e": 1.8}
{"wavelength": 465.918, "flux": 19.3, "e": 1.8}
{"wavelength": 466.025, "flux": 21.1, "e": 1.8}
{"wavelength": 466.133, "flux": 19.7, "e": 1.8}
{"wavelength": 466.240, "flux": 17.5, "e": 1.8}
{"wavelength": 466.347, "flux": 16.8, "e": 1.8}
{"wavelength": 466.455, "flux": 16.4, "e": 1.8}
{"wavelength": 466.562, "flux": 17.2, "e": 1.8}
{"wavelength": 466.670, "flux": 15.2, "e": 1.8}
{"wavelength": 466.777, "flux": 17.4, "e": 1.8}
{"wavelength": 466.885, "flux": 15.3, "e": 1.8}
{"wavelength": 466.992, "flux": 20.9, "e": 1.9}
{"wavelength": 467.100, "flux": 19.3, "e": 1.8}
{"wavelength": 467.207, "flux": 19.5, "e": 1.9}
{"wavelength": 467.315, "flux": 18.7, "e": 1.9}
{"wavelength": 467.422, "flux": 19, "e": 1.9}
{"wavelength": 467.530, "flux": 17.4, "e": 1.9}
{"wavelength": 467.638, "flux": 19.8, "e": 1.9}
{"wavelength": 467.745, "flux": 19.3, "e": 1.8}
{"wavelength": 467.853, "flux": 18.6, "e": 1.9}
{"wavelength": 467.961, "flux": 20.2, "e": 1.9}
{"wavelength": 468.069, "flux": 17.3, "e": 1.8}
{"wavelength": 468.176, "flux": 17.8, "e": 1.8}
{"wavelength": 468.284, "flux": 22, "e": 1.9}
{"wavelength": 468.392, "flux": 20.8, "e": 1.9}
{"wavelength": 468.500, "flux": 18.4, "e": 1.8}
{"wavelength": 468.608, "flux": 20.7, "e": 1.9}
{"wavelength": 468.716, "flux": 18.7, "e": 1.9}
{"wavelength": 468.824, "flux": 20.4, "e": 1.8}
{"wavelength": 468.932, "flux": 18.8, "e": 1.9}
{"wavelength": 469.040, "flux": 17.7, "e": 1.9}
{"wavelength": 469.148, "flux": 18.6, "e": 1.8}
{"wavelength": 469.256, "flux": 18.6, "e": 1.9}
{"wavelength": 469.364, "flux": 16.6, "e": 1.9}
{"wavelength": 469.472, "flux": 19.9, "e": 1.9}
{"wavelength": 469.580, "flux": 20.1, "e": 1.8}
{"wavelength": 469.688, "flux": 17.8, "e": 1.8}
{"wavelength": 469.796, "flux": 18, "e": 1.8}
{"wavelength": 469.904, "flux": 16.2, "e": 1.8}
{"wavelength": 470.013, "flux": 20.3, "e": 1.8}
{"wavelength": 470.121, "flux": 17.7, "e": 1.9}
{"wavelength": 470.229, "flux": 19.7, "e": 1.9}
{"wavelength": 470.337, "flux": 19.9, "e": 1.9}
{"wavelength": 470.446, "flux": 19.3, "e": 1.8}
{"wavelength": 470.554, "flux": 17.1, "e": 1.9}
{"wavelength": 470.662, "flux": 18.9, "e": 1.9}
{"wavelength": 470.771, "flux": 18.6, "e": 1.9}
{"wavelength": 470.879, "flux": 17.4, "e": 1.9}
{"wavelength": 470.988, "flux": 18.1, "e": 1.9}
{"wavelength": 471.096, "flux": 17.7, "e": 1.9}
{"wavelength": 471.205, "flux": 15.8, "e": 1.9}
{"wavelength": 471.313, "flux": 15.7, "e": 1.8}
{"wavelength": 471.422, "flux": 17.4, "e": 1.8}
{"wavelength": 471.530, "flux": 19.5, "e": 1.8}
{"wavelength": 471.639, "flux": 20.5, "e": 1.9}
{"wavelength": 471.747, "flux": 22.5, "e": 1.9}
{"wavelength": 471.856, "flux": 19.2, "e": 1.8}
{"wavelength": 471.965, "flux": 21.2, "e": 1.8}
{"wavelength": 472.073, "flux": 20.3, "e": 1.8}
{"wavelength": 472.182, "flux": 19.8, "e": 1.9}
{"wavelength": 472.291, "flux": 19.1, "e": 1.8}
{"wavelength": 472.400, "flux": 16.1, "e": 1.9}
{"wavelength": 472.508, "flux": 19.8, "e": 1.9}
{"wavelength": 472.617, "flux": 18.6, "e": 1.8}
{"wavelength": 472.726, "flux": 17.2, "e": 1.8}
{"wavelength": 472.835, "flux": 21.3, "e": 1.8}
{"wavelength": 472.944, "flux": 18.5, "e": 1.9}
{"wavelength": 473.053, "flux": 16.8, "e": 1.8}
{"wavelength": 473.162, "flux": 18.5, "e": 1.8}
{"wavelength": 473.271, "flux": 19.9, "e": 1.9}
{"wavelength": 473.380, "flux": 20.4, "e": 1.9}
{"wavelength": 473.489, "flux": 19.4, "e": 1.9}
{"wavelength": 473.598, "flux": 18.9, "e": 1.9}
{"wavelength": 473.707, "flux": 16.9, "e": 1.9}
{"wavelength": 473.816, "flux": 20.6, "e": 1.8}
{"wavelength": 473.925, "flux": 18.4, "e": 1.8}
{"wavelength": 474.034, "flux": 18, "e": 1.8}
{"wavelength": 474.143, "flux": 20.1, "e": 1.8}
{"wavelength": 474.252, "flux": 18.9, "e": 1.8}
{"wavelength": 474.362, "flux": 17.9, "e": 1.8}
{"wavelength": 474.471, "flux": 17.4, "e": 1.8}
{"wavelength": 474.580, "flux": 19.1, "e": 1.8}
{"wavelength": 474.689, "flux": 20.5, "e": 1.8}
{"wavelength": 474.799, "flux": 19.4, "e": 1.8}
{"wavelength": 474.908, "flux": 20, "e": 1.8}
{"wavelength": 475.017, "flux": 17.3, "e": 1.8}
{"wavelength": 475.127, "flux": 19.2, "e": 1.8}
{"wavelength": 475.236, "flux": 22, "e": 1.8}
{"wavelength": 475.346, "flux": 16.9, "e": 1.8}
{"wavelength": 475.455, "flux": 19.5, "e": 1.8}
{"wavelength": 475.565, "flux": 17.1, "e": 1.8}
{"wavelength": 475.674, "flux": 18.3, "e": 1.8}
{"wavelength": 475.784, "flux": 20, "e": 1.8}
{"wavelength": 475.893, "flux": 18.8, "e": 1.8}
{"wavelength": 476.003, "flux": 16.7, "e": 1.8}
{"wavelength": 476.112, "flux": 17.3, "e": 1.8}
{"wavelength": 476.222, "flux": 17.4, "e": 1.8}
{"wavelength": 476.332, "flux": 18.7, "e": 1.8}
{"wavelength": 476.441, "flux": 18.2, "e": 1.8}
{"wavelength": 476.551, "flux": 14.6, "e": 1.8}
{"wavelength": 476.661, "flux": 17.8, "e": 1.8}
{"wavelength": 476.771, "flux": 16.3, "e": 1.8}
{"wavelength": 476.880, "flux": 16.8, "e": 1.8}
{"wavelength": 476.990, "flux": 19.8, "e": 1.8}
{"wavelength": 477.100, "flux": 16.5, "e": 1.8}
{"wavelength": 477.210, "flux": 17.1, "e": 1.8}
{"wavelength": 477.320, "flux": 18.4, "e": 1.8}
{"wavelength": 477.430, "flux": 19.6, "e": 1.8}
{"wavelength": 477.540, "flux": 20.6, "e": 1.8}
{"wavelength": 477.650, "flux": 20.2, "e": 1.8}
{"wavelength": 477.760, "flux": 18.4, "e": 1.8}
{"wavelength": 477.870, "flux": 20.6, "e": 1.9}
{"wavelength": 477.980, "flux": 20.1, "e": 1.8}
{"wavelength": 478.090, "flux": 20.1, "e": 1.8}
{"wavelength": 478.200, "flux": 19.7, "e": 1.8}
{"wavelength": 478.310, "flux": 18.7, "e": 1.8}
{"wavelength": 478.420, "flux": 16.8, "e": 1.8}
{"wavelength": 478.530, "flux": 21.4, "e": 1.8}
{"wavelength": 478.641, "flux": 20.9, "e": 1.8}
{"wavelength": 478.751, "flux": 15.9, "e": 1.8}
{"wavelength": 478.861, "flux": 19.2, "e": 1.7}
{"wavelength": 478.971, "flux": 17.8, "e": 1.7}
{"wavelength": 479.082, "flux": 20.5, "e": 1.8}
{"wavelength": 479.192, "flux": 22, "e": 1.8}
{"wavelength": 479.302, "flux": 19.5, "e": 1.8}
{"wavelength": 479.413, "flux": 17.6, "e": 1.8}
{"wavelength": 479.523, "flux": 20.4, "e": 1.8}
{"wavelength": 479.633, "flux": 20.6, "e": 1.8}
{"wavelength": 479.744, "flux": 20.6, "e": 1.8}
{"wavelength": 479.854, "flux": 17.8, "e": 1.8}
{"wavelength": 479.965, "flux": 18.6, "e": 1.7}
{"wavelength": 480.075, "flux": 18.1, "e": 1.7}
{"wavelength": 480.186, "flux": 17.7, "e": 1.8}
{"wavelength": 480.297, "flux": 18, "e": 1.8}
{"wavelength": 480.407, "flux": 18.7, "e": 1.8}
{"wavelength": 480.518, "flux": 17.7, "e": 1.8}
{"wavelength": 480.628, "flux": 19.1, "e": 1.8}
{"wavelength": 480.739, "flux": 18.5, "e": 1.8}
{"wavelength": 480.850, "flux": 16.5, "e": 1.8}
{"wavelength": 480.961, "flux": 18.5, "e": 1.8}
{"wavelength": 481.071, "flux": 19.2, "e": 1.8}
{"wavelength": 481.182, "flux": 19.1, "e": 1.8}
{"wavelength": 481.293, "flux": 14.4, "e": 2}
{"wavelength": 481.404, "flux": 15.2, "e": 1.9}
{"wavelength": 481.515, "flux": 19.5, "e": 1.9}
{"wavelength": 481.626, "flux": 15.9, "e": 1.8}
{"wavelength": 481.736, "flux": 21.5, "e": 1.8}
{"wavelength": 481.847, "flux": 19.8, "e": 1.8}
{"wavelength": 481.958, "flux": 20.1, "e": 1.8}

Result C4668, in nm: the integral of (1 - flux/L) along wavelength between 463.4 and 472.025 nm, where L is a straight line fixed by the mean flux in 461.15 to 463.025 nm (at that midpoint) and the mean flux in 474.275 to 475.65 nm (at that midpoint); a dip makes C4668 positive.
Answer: 0.30 nm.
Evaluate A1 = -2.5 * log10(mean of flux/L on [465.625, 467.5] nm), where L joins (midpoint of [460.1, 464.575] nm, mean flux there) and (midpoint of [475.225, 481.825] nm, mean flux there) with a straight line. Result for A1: 0.03 mag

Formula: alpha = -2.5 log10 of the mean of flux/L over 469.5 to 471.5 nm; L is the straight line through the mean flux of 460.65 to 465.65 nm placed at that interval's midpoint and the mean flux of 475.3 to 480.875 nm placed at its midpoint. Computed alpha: 0.02 mag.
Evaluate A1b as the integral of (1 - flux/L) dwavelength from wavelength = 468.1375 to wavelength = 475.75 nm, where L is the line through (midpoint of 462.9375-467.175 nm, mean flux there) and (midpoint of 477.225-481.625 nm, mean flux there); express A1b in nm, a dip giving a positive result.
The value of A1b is -0.21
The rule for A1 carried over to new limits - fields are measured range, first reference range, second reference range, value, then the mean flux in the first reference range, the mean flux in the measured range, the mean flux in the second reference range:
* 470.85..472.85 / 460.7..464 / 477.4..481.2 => 0.02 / 19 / 18.8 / 19.1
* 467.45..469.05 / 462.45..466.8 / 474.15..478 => -0.06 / 18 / 19.2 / 18.5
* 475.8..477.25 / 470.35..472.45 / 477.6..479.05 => 0.10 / 18.7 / 17.5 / 19.2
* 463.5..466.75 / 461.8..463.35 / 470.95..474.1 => 0.09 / 19.5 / 17.7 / 18.8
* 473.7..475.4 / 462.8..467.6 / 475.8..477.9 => -0.05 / 18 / 19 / 18.1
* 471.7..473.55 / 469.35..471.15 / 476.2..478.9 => -0.05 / 18.5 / 19.3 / 18.6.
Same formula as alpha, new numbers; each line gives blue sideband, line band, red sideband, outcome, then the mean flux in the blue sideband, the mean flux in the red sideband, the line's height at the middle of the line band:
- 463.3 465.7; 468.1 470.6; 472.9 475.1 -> -0.04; 17.5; 18.9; 18.2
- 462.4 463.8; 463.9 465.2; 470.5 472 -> 0.06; 18.8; 18.5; 18.8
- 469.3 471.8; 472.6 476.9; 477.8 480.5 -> 0.02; 18.5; 19.2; 18.8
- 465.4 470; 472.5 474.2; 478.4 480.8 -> -0.01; 18.6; 19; 18.8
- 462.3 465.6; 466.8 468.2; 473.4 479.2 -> -0.02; 18.1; 18.7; 18.3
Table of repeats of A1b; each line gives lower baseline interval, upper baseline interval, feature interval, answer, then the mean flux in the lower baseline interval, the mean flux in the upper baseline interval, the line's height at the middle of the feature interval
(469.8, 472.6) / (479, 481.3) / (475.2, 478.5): 0.06 nm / 18.7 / 18.8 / 18.8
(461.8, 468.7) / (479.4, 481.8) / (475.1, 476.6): 0.02 nm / 18.5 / 18.4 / 18.4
